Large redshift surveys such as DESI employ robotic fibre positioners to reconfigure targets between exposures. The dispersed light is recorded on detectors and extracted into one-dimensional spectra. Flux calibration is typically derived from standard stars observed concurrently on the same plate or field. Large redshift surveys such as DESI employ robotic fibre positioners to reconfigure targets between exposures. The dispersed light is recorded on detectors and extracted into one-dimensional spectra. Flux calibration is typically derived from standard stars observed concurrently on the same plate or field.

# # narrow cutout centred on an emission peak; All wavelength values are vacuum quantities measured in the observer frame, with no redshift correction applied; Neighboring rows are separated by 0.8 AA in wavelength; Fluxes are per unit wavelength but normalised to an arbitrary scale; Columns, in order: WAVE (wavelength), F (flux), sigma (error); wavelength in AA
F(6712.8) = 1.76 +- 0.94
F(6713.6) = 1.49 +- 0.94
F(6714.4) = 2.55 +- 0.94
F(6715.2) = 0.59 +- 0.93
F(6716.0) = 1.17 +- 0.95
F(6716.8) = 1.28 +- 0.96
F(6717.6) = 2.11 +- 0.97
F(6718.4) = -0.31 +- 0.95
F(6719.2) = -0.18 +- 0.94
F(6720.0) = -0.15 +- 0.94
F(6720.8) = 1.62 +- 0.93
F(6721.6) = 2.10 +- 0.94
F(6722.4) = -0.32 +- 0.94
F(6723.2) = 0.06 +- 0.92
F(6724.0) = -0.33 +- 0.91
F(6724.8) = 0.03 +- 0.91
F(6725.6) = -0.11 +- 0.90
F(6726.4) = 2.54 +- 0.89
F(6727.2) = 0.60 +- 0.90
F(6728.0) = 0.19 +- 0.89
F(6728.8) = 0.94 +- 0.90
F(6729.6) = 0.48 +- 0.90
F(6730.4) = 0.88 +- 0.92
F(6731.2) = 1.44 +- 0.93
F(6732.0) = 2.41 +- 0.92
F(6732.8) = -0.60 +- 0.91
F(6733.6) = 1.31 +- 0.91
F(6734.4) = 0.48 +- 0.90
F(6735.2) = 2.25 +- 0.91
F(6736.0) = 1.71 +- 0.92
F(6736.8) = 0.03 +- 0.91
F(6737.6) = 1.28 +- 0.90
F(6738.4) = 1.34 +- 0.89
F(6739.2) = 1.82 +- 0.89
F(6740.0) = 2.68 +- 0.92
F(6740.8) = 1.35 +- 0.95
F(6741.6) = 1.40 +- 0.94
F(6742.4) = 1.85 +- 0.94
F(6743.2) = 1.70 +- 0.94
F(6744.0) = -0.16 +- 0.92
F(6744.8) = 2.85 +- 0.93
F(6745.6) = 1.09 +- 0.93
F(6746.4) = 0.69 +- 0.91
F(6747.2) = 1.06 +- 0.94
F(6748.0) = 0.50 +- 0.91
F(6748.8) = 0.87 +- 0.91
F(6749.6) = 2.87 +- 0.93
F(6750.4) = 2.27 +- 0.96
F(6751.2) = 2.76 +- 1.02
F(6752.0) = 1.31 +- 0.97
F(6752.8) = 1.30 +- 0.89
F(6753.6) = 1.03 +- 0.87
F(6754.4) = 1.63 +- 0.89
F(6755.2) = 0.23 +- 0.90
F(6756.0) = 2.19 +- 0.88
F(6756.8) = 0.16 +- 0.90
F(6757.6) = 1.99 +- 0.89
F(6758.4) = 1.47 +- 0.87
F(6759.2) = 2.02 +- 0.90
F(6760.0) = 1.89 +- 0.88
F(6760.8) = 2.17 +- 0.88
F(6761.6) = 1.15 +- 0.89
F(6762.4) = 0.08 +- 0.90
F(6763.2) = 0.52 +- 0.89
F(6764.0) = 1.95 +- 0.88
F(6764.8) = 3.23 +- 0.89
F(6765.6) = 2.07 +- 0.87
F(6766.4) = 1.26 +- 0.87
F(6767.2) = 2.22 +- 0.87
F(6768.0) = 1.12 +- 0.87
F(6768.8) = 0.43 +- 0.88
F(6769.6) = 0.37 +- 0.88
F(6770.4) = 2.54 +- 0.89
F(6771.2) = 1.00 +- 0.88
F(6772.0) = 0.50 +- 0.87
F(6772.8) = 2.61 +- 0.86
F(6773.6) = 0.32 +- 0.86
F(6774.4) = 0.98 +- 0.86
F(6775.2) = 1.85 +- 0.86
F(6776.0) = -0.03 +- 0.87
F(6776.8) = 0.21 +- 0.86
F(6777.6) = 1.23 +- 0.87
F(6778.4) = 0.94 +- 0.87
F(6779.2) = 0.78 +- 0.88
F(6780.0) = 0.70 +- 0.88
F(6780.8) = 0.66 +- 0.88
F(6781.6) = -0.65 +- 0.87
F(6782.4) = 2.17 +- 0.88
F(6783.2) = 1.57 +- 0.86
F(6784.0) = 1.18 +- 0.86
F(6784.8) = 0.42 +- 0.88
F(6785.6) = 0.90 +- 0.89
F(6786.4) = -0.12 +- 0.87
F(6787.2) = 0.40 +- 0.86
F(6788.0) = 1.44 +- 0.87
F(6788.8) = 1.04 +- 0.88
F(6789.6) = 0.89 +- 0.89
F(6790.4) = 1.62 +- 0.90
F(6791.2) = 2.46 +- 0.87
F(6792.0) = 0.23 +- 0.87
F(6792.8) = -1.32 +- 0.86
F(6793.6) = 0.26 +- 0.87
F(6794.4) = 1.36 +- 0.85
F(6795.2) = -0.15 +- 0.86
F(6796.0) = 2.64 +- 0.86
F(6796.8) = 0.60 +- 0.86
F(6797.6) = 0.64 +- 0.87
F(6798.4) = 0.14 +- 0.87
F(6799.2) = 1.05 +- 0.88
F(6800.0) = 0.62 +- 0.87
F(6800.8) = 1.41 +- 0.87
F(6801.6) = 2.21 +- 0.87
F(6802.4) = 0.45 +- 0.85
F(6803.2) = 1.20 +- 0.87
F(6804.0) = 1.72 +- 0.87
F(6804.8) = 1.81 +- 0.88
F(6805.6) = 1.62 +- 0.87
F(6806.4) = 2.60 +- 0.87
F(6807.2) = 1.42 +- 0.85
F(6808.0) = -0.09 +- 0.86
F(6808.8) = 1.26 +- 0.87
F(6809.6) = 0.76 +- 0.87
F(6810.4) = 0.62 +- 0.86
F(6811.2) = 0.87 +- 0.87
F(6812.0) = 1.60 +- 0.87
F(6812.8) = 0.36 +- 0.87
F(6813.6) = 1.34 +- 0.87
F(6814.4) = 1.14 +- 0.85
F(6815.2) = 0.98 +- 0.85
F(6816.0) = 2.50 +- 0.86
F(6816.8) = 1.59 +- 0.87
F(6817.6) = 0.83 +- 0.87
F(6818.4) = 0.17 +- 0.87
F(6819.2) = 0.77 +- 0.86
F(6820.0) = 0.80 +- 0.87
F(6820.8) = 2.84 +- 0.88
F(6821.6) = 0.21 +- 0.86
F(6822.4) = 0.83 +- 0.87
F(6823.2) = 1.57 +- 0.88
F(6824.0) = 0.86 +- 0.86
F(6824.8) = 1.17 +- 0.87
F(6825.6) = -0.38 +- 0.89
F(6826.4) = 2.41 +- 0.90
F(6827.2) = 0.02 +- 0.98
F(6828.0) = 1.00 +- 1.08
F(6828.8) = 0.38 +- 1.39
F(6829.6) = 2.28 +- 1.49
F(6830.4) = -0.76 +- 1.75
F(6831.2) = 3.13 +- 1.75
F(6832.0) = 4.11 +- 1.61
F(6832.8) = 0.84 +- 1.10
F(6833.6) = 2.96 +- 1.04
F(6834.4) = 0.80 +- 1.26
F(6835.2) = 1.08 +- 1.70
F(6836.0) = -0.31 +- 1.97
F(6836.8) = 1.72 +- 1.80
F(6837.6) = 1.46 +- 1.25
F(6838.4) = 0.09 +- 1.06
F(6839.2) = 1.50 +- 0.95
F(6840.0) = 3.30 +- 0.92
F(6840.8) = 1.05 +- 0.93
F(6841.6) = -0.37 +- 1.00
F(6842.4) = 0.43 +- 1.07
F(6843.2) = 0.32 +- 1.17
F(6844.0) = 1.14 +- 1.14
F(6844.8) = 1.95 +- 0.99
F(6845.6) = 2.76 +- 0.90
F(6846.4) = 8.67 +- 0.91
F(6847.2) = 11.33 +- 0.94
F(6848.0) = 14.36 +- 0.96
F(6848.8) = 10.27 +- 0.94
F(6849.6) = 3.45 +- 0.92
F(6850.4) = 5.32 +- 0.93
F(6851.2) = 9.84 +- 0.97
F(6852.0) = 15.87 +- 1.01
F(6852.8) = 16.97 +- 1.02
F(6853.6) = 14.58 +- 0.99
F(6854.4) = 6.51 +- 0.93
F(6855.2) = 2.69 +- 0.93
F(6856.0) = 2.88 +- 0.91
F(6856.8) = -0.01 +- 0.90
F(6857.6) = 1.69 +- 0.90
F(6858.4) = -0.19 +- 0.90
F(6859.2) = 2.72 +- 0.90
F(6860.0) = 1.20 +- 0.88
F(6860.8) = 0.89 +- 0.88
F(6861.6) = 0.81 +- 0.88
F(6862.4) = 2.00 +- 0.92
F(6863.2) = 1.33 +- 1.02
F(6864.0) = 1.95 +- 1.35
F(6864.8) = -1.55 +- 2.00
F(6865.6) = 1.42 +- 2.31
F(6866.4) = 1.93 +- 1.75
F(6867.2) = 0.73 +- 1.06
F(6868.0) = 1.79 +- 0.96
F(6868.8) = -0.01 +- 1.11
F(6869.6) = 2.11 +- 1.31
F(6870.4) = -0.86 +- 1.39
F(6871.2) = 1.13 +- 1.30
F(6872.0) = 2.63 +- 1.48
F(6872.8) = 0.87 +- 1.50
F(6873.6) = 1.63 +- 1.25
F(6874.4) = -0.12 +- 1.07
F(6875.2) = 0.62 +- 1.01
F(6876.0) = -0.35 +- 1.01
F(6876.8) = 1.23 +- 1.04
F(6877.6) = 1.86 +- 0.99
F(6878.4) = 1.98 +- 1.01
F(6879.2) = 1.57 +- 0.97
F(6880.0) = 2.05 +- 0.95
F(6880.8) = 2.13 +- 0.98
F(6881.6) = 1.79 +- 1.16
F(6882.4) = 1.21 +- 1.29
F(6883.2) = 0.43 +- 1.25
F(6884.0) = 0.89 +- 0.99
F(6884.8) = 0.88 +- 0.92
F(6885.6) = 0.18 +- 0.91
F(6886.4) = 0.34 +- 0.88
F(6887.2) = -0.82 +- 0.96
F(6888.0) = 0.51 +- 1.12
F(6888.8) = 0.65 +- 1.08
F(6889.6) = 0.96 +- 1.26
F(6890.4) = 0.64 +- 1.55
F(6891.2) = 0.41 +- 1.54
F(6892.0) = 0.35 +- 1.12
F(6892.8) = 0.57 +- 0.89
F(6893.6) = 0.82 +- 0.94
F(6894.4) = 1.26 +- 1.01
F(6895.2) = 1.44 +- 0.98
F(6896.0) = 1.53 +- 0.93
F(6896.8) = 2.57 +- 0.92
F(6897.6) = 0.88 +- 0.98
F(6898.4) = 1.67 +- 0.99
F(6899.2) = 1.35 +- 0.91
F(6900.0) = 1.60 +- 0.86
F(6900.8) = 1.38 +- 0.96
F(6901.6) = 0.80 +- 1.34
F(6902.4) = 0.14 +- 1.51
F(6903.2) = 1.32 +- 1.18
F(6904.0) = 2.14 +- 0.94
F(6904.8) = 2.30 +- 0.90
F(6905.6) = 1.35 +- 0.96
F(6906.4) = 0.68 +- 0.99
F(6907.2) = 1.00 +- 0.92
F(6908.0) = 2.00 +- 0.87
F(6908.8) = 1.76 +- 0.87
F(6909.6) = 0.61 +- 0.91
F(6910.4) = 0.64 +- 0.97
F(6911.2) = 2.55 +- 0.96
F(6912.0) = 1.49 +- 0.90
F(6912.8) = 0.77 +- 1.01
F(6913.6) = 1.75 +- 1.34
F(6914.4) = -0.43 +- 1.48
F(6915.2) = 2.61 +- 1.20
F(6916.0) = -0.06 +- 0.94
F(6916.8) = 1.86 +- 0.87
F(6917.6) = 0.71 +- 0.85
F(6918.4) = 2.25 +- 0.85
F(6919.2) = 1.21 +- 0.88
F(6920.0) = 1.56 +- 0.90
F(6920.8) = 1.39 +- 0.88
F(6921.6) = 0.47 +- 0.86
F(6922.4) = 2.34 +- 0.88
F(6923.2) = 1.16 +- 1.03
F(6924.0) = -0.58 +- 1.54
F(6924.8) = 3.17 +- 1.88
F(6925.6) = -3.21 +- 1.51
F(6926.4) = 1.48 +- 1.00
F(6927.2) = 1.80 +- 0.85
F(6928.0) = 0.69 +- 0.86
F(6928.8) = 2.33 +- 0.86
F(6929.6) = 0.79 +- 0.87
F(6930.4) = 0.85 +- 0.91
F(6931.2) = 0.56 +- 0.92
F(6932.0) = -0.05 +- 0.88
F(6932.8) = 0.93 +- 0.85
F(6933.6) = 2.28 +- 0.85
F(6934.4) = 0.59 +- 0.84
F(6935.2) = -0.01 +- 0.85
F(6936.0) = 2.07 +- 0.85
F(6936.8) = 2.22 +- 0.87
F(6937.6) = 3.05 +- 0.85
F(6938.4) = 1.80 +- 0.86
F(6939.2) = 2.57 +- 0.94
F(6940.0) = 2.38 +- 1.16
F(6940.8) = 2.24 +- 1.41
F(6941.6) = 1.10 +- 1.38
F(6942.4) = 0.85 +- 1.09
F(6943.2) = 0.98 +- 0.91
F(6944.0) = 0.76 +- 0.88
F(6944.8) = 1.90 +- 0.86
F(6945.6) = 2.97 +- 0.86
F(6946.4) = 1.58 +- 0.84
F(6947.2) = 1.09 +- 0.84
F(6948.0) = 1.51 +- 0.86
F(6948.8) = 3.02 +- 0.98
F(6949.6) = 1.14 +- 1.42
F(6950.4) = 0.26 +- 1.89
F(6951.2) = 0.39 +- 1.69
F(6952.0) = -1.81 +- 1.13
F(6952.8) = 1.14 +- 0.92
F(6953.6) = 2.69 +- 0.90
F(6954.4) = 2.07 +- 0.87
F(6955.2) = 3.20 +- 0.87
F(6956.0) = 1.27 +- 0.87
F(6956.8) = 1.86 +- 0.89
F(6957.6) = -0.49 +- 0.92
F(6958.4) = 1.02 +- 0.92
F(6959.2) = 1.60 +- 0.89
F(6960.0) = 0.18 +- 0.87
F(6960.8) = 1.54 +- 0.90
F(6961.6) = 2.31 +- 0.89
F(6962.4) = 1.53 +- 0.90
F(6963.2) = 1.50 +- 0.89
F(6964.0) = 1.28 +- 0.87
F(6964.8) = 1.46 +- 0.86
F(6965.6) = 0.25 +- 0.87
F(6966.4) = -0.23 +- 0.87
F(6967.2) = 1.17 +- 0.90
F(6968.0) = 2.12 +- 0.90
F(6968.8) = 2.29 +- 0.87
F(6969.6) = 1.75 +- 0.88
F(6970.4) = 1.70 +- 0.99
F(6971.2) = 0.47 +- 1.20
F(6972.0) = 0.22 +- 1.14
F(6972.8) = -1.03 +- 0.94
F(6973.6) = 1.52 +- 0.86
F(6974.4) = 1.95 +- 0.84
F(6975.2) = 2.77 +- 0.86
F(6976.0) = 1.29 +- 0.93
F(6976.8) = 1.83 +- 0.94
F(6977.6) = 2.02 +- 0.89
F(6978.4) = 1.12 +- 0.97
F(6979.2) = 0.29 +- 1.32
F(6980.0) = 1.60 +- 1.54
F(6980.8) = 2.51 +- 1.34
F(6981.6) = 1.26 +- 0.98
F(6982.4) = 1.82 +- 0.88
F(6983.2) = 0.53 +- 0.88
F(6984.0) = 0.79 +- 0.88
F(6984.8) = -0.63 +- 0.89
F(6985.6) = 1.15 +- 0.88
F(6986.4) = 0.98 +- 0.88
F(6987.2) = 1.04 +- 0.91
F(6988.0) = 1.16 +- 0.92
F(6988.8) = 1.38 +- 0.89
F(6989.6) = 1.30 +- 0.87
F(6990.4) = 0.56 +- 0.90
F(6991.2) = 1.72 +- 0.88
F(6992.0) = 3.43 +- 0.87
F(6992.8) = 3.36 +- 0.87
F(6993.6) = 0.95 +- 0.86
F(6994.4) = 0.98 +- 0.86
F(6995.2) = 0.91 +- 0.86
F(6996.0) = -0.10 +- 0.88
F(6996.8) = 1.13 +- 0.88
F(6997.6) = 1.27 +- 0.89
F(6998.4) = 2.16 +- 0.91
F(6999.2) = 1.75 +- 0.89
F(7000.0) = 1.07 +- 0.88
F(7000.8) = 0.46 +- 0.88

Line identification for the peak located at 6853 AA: [O II] 3727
